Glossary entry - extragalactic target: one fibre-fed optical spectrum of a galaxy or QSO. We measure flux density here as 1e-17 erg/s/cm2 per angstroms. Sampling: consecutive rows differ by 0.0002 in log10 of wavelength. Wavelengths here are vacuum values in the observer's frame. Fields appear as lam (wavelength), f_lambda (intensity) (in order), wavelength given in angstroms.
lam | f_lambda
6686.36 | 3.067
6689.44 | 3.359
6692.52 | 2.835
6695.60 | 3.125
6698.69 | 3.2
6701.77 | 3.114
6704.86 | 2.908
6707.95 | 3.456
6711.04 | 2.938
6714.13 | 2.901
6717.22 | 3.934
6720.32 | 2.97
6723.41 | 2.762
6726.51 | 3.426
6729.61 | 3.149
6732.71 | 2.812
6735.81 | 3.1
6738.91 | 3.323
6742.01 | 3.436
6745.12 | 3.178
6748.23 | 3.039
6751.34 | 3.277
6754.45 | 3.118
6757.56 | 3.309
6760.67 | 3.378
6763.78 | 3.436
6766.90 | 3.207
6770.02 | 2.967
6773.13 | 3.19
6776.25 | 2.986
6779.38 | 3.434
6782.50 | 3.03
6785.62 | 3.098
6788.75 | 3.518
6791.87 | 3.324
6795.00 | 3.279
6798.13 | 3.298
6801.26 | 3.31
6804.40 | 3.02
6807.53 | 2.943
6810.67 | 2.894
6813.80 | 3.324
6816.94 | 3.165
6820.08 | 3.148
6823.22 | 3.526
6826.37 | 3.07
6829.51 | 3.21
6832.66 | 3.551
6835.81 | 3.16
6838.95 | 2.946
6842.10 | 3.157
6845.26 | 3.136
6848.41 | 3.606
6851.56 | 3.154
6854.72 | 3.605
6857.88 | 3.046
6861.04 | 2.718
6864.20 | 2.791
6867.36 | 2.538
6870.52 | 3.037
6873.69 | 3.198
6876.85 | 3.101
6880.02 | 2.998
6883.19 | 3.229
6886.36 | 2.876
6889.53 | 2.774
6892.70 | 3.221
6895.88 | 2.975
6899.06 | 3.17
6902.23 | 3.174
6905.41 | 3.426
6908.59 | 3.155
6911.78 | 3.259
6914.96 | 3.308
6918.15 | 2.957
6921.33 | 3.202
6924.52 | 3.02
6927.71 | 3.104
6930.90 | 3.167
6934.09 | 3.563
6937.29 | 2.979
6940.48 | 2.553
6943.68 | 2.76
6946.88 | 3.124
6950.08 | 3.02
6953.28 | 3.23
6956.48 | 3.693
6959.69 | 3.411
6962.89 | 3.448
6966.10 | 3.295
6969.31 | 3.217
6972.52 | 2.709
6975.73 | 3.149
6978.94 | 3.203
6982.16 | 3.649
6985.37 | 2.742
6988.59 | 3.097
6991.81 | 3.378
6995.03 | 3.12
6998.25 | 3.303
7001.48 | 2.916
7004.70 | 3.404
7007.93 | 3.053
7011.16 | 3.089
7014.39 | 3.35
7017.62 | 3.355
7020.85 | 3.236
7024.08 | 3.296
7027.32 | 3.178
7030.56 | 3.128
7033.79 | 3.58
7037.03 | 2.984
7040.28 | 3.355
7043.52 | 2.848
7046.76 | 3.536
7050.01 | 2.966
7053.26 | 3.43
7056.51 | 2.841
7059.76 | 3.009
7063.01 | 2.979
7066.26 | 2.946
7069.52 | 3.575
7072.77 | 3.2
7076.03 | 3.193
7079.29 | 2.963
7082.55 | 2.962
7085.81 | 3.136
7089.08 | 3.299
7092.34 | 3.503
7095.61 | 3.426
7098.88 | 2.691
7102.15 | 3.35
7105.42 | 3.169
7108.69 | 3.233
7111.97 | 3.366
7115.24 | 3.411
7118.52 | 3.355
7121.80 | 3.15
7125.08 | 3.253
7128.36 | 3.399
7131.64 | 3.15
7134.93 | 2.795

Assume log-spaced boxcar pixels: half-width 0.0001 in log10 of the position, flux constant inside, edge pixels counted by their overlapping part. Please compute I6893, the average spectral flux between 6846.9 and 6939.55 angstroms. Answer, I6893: 3.11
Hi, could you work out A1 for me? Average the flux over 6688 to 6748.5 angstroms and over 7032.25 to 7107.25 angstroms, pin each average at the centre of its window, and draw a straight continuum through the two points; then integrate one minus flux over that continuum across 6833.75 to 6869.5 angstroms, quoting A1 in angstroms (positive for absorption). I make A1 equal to 0.84 angstroms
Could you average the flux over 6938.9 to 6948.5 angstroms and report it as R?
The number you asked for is 2.81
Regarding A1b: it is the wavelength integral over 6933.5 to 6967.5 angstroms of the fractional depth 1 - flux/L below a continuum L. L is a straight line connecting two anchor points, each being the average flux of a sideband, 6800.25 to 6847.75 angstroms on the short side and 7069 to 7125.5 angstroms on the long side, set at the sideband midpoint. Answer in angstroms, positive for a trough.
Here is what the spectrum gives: 0.3 angstroms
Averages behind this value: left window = 3.18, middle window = 3.18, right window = 3.23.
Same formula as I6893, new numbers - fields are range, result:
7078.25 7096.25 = 3.21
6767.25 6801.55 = 3.22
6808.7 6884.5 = 3.14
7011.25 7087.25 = 3.17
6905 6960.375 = 3.15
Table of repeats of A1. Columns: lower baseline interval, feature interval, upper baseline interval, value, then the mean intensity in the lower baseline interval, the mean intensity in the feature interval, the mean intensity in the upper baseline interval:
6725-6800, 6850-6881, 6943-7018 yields 1.9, 3.22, 3.02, 3.2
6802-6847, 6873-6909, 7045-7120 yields 0.8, 3.16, 3.11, 3.2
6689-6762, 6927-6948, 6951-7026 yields 1.2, 3.17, 3.03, 3.23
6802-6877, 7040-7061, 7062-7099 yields 0.3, 3.13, 3.13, 3.18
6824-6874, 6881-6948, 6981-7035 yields 1.5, 3.12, 3.09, 3.22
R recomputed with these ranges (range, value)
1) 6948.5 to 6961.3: 3.34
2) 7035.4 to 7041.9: 3.17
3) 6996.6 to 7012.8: 3.15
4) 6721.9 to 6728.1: 3.09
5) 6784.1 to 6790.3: 3.31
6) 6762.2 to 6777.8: 3.16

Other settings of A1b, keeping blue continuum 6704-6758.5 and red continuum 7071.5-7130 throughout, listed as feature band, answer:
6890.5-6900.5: 0.3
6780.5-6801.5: -0.6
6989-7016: 0.1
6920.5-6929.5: 0.3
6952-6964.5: -1.0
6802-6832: 0.2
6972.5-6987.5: 0.4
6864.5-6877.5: 1.0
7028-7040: -0.1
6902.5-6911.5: -0.2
